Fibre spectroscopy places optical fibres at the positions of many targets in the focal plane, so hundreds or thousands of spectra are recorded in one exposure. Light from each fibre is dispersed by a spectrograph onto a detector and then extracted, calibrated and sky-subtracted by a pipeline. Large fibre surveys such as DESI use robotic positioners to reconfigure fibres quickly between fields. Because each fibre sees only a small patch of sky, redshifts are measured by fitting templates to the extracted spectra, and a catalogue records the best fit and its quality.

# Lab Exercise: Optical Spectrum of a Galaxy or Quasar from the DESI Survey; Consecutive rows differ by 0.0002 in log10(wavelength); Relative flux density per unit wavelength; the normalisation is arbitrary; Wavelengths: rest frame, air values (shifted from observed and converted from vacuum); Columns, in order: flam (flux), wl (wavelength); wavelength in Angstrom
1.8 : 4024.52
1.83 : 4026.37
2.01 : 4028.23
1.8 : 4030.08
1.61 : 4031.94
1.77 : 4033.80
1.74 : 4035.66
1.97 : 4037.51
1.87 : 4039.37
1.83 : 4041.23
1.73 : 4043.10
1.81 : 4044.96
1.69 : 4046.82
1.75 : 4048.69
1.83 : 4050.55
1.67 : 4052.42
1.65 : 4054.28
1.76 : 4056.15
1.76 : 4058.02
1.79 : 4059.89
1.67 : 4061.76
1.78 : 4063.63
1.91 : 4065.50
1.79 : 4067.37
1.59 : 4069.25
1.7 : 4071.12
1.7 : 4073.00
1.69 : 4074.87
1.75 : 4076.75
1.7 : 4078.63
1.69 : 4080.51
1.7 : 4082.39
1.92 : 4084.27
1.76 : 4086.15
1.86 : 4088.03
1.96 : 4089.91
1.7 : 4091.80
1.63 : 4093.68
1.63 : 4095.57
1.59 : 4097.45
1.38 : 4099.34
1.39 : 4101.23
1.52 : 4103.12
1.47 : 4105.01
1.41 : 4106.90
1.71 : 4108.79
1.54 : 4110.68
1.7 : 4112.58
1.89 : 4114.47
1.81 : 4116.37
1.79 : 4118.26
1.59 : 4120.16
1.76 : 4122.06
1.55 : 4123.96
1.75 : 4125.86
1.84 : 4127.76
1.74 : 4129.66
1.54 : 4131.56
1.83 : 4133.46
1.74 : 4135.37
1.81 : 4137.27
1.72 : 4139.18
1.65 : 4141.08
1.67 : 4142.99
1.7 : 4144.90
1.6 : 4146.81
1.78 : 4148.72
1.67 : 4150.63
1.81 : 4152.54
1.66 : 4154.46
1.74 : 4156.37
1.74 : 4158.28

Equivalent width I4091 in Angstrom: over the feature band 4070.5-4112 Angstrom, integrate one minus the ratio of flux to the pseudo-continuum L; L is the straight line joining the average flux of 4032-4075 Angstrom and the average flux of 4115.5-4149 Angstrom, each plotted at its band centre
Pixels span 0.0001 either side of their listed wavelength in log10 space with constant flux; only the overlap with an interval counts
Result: 2.0 Angstrom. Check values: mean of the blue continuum 1.76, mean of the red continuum 1.71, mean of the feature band 1.65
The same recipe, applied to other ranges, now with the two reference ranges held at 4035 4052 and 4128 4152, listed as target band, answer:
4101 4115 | 1.29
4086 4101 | 0.71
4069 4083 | 0.59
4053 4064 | 0.34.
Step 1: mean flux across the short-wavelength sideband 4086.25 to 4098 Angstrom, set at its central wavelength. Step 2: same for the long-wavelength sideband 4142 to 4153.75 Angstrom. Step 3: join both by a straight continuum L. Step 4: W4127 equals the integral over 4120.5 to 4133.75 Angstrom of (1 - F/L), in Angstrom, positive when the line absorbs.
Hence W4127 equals 0.1 Angstrom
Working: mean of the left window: 1.74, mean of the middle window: 1.7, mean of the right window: 1.7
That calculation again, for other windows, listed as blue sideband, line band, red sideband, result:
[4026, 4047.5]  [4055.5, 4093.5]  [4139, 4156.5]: 0.3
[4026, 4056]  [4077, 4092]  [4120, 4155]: -0.3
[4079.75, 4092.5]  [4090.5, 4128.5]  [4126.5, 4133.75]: 2.8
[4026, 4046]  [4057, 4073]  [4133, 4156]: 0.4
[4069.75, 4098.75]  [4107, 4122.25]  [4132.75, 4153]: 0.2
